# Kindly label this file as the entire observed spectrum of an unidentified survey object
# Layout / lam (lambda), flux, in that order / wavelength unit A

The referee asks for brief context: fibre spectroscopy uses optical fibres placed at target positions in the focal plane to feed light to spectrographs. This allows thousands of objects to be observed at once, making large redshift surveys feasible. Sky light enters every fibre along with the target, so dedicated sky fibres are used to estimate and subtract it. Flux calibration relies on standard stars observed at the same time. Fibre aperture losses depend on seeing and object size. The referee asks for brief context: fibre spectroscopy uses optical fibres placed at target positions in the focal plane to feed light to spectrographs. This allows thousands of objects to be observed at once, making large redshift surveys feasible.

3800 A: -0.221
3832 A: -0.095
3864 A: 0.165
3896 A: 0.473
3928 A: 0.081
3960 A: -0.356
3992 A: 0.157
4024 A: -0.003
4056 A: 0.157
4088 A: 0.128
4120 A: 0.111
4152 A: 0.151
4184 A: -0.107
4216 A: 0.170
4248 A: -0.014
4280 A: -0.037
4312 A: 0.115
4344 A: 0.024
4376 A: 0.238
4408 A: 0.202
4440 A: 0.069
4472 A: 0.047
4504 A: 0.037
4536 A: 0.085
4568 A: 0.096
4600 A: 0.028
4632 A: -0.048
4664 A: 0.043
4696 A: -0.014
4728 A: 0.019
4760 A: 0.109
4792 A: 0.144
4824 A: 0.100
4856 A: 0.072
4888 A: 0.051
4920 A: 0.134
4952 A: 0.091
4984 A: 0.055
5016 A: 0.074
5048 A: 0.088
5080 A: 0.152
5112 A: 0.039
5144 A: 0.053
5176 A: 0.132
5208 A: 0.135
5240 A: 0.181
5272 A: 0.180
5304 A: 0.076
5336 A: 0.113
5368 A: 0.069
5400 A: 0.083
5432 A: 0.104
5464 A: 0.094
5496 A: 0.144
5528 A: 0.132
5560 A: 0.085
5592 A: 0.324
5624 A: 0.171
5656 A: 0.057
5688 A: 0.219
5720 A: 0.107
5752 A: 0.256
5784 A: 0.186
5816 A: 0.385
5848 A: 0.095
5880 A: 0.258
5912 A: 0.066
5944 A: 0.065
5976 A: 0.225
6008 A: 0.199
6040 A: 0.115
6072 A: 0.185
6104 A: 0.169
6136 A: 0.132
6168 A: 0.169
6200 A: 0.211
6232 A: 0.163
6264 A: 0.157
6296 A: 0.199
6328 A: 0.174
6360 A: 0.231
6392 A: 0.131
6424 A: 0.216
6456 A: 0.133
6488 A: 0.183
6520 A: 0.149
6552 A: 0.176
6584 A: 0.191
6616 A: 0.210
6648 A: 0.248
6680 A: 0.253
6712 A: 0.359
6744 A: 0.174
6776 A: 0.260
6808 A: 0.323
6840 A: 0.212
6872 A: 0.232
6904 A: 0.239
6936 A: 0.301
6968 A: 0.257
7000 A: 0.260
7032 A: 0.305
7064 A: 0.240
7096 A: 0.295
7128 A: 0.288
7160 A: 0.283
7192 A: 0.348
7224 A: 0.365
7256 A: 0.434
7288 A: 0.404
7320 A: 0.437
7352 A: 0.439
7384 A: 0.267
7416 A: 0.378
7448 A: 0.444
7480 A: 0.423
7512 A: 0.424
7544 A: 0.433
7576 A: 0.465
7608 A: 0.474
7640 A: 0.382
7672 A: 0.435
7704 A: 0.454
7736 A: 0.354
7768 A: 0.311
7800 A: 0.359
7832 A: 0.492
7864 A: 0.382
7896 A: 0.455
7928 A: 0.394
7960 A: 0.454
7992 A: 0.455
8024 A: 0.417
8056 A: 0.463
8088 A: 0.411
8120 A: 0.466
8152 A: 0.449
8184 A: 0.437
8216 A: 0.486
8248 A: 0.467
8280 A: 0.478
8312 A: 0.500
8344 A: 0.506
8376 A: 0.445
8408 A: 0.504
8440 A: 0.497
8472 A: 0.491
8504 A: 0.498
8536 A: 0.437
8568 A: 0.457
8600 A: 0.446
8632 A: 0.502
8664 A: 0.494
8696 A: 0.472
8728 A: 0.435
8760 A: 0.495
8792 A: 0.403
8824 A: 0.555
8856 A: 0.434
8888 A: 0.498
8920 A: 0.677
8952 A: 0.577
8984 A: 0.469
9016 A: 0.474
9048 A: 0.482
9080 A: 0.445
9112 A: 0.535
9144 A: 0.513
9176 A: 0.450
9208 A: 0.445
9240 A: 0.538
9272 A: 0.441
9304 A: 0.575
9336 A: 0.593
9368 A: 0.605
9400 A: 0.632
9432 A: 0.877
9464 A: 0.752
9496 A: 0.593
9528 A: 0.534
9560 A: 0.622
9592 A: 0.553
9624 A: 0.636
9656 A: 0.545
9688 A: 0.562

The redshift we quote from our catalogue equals 0.80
